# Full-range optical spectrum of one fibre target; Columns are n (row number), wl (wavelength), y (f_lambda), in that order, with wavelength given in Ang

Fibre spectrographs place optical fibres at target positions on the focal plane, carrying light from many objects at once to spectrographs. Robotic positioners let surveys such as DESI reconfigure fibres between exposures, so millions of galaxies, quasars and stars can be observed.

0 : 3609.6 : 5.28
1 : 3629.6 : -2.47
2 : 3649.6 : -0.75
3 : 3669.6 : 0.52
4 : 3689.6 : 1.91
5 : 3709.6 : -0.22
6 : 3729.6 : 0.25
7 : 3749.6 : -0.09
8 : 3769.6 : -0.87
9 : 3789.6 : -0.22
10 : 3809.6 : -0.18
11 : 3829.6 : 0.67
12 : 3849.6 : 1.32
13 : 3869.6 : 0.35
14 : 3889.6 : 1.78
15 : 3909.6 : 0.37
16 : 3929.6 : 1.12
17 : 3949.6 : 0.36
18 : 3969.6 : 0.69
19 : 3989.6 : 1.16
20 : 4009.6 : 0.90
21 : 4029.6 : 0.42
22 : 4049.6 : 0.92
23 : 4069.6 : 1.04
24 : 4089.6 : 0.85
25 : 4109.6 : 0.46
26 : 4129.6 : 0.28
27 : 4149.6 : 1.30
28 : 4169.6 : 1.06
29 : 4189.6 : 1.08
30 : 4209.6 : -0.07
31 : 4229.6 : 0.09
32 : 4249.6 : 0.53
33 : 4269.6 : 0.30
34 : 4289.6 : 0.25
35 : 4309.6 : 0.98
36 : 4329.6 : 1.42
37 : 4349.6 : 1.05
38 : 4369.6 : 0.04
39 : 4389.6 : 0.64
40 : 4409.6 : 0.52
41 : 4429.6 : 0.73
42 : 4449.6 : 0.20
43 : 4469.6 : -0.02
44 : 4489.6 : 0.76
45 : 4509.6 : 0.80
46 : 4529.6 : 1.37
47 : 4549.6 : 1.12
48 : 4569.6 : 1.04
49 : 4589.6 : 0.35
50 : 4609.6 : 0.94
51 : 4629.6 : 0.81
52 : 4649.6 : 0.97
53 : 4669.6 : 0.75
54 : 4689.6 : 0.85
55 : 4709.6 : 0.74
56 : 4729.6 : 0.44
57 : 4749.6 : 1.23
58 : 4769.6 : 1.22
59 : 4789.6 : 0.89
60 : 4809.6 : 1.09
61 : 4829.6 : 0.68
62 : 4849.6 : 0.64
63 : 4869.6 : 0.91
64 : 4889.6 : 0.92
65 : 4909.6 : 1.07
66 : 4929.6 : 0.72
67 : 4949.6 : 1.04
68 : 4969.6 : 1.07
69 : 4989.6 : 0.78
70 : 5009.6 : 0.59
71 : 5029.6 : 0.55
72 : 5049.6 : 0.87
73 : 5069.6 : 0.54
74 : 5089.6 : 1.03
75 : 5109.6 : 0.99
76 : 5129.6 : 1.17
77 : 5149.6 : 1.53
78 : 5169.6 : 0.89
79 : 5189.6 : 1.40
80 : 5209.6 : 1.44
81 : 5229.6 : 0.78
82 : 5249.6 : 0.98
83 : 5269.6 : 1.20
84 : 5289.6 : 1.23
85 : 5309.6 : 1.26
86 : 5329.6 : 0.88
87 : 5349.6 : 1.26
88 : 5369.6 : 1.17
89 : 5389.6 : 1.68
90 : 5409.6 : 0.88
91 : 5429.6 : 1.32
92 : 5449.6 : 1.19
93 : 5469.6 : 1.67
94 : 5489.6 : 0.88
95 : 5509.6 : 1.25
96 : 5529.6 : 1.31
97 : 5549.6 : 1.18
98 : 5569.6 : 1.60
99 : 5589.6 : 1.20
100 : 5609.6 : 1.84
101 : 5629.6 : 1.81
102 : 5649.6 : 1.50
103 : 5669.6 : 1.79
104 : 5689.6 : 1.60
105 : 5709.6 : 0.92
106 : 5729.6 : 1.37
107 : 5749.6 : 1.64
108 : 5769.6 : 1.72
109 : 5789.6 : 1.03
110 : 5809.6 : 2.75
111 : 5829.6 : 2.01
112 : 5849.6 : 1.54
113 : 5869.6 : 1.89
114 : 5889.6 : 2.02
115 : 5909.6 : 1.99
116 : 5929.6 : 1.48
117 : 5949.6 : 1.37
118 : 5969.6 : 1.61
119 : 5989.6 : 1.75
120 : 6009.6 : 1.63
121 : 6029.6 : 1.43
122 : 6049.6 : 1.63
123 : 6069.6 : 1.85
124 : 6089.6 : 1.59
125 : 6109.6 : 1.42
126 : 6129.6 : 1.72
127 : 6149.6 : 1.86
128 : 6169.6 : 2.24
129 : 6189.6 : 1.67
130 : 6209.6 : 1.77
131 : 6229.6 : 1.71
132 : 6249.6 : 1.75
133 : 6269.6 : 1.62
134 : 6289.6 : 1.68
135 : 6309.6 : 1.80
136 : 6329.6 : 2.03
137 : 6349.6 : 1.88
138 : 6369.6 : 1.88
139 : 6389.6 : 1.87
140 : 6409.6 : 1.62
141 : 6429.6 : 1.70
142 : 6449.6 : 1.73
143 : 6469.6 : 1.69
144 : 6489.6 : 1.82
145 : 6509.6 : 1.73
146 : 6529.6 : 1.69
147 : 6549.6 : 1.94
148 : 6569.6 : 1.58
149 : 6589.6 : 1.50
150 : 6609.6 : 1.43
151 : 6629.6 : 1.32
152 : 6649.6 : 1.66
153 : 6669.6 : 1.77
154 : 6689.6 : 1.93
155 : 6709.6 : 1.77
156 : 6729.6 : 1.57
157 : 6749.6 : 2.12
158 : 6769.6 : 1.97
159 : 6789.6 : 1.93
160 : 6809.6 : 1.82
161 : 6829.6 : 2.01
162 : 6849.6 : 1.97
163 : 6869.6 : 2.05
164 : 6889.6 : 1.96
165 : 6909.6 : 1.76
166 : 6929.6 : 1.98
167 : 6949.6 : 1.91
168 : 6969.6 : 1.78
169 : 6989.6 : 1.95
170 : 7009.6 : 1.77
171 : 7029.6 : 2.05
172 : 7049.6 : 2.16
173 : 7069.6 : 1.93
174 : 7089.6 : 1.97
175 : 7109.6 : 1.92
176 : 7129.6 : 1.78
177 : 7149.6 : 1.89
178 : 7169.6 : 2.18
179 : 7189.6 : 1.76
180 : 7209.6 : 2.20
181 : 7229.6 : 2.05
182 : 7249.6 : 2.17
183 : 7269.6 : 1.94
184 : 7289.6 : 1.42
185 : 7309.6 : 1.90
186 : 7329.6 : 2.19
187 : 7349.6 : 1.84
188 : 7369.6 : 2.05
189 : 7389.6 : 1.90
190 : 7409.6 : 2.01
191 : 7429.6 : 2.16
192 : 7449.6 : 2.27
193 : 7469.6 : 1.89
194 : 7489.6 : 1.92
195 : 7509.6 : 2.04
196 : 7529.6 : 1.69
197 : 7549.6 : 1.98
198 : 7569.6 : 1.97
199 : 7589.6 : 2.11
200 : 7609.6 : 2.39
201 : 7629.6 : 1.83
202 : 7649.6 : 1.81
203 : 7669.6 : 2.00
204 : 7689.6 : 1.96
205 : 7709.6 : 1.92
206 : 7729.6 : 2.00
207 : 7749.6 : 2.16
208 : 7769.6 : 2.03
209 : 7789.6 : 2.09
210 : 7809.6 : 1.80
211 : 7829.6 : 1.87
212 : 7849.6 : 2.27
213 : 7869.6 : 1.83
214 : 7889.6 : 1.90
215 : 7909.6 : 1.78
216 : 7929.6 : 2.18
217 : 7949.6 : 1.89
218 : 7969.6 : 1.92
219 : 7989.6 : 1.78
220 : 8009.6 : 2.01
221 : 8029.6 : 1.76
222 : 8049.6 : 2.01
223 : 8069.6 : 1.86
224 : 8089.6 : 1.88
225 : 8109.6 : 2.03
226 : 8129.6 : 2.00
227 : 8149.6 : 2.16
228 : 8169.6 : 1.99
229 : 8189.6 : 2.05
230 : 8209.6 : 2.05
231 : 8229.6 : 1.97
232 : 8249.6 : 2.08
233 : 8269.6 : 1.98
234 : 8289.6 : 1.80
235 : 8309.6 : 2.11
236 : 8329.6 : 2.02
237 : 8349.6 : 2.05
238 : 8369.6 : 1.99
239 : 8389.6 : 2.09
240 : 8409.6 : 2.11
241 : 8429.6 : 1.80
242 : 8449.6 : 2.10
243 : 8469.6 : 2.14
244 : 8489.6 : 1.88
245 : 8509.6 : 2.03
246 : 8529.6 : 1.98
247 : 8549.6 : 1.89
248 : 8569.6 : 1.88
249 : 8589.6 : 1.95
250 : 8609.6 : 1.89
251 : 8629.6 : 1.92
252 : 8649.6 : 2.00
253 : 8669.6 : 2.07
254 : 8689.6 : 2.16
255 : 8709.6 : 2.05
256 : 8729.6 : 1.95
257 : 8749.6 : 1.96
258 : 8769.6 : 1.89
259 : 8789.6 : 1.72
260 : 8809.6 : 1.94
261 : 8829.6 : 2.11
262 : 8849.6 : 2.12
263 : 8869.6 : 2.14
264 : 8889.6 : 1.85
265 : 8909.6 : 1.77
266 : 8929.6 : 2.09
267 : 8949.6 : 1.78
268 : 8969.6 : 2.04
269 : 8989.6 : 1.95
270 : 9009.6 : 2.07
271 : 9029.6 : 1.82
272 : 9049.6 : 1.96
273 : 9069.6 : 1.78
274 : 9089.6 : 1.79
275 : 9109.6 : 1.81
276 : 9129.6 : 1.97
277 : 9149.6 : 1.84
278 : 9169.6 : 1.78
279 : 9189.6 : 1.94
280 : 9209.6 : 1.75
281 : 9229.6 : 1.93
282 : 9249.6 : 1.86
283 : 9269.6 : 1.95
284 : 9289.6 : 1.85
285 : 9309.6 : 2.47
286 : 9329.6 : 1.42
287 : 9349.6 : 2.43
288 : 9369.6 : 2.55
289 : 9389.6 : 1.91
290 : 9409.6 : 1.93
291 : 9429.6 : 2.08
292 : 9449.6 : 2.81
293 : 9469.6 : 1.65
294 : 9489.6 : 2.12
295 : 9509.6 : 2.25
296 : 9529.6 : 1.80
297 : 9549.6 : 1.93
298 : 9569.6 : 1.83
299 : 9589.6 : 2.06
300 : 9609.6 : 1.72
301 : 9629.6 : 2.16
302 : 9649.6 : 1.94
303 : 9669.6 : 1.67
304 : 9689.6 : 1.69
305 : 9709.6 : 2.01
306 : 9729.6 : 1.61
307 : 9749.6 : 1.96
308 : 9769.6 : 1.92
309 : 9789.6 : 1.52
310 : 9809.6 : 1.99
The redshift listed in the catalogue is 0.277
